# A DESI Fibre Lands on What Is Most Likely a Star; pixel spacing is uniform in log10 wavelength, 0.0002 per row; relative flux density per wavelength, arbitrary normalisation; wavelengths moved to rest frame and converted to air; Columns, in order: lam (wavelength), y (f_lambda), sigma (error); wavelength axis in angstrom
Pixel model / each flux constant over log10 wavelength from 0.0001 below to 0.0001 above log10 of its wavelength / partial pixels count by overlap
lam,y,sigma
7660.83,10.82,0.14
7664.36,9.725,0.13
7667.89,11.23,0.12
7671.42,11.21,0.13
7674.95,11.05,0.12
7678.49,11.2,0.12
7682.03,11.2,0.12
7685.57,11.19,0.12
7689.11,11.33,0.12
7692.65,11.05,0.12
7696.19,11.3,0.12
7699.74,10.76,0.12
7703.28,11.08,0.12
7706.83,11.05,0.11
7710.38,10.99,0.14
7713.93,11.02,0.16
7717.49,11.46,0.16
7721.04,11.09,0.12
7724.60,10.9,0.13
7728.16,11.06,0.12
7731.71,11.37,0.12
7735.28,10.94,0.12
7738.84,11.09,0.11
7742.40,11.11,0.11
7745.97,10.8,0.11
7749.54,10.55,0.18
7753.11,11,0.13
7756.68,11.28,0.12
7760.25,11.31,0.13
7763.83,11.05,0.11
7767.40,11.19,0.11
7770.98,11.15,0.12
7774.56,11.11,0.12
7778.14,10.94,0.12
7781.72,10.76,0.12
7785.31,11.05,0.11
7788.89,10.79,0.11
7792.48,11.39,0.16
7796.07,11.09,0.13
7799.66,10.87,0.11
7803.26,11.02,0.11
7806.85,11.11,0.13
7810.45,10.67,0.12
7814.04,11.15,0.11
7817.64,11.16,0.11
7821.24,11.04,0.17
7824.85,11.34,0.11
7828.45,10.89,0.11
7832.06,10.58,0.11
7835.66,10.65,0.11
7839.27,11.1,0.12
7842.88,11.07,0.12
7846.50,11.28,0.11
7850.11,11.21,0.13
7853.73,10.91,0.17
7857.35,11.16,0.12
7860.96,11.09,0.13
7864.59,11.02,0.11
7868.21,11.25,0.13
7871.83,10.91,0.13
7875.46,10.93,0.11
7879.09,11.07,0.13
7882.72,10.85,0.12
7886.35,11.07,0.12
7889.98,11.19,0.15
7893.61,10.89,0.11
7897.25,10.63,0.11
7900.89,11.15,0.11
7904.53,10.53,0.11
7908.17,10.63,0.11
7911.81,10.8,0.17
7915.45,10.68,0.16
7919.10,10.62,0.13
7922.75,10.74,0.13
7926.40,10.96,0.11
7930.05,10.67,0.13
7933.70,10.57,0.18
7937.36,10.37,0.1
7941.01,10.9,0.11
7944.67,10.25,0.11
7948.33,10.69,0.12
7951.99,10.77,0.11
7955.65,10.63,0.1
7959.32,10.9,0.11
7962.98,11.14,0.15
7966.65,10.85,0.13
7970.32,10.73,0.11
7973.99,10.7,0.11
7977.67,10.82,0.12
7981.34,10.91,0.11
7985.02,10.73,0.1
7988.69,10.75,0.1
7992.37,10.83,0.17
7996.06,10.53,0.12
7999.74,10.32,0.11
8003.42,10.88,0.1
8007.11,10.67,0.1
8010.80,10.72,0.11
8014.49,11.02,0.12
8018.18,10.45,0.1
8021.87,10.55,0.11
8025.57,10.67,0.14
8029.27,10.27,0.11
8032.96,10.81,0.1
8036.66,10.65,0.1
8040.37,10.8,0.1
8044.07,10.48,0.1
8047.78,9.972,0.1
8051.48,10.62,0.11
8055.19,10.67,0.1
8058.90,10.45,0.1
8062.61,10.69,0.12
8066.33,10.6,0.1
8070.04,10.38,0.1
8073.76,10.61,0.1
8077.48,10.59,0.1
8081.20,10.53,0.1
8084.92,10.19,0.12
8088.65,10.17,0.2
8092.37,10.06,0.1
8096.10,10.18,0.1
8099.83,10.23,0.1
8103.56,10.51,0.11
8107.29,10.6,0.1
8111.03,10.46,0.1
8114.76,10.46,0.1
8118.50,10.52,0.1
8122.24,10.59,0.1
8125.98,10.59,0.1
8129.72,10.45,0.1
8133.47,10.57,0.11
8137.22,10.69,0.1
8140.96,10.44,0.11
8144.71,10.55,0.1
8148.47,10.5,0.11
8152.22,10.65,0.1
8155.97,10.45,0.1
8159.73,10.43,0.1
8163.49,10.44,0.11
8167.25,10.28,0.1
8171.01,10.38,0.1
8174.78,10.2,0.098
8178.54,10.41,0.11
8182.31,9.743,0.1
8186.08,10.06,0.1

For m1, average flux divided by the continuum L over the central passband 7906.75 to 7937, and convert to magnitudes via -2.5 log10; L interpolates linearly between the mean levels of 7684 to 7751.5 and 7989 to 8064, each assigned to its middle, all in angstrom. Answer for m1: 0.01 mag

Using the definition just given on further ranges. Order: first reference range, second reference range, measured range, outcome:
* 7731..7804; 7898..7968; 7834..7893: -0.02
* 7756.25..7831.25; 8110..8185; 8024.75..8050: 0.01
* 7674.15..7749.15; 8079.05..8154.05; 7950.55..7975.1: -0.01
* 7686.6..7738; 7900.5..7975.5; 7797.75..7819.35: -0.01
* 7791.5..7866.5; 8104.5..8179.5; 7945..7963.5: 0.01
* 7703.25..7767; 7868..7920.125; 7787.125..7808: 0.00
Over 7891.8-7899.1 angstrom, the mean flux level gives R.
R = 10.8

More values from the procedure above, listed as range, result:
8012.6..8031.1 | 10.6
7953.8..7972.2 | 10.9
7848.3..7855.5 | 11.1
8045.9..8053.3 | 10.3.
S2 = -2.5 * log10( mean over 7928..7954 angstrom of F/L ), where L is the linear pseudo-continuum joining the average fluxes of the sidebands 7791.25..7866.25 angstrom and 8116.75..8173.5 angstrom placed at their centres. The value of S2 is 0.02 mag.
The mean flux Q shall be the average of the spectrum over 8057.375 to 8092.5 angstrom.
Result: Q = 10.4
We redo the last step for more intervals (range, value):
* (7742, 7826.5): 11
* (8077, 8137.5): 10.4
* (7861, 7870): 11.1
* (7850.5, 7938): 10.9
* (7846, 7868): 11.1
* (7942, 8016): 10.7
